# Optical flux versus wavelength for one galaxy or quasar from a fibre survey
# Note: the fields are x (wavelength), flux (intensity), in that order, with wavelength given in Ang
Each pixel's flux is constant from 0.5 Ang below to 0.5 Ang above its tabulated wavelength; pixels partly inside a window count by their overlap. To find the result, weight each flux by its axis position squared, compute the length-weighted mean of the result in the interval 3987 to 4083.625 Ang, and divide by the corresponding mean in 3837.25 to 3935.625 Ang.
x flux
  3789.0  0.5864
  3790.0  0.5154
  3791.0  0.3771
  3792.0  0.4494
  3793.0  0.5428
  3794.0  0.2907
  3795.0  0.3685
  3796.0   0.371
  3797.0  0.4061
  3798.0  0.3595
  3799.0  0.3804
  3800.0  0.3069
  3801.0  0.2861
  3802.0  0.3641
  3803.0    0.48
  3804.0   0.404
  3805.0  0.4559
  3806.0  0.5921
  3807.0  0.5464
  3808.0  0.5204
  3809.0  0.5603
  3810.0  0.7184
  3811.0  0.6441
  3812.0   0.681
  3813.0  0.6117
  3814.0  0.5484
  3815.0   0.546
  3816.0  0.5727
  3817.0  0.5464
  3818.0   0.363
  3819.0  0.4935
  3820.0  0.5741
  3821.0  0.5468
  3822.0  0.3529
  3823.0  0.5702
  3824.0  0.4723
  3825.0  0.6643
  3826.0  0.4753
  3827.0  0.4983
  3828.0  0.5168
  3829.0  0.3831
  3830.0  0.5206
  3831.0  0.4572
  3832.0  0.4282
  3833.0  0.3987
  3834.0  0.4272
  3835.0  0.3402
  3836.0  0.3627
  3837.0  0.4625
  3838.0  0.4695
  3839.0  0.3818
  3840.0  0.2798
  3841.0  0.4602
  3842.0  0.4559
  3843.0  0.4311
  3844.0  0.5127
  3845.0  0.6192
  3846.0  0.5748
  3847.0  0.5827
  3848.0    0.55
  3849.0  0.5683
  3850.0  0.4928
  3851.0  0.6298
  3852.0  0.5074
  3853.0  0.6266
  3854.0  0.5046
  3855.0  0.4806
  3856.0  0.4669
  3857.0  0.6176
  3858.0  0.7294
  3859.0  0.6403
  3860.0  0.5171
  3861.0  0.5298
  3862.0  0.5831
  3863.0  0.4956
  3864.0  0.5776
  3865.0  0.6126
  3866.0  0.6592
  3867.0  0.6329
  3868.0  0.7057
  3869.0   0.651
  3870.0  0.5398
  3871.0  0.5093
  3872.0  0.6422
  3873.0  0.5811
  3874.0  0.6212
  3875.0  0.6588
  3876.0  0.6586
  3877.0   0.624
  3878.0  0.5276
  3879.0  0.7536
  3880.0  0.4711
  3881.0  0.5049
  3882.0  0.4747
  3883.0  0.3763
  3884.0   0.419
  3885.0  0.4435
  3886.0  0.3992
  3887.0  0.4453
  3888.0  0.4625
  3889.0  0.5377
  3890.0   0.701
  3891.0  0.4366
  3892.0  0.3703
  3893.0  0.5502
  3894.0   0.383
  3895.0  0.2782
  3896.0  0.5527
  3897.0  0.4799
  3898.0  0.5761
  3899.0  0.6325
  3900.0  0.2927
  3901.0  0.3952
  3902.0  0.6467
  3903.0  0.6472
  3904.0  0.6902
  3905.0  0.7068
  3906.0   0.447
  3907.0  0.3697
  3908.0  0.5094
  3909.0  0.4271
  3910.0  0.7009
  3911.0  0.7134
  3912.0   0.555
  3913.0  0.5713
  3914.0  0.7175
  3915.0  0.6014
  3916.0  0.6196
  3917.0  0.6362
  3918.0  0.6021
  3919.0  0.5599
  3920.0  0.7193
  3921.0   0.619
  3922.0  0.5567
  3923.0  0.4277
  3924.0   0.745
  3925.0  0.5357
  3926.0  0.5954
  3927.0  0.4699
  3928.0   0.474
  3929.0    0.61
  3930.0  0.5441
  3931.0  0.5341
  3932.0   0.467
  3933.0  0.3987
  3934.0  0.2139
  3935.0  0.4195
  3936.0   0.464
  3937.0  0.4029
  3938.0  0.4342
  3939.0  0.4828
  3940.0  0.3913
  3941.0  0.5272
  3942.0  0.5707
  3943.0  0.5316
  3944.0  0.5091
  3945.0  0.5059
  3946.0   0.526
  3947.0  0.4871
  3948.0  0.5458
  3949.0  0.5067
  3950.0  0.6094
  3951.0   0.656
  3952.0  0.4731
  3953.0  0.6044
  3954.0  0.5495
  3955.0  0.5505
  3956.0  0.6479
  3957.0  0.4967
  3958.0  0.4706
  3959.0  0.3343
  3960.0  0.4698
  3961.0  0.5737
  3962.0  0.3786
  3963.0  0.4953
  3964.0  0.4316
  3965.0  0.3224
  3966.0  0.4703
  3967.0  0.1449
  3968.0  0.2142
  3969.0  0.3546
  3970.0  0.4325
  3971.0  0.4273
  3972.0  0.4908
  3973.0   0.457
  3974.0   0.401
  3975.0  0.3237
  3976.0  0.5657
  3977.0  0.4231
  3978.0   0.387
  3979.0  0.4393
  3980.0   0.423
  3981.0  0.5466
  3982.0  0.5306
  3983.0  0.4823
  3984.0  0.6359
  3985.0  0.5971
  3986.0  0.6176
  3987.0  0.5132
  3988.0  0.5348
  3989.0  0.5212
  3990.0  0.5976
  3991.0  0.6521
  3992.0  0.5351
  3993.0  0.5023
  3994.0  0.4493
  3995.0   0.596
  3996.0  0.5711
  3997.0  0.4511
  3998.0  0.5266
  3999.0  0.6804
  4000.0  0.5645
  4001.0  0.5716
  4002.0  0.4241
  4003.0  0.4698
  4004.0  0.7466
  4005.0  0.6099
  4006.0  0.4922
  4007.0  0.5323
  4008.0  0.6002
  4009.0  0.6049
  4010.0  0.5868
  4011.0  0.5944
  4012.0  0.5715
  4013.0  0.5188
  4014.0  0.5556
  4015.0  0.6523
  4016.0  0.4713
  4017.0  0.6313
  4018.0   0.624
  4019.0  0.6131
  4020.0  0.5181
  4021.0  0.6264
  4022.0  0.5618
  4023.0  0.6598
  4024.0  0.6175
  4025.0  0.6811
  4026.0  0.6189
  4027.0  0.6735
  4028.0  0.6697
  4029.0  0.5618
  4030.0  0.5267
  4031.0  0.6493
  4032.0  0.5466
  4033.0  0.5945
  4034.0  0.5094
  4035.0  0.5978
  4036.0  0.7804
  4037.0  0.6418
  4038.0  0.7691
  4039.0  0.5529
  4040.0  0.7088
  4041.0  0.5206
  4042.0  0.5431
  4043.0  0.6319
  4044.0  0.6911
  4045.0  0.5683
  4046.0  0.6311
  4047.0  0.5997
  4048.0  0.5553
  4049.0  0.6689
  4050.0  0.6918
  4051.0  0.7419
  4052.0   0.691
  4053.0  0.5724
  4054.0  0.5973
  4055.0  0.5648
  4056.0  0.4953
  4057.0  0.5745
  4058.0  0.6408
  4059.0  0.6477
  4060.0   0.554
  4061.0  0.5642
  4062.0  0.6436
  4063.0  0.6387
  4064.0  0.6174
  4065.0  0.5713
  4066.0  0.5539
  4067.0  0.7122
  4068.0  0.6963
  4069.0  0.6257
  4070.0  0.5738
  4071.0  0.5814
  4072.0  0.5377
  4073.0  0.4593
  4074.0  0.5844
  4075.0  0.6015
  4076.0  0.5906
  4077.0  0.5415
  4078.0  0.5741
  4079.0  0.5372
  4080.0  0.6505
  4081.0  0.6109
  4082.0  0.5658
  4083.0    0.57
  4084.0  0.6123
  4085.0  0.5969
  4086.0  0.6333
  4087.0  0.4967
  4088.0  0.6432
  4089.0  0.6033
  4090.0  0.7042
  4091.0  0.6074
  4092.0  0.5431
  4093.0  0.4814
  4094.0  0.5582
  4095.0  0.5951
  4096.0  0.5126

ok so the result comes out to 1.18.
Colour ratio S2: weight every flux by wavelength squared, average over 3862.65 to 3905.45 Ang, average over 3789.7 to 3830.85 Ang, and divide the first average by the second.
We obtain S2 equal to 1.2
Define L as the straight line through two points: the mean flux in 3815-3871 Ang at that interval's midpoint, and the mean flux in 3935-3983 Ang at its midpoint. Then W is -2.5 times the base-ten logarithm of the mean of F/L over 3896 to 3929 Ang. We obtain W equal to -0.17 mag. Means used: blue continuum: 0.519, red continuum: 0.467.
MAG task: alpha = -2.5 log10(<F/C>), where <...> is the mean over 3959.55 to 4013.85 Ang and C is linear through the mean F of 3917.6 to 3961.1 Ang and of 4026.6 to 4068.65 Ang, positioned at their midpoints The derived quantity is 0.13 mag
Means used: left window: 0.518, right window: 0.618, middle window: 0.501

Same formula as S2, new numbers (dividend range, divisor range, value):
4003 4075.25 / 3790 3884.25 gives 1.31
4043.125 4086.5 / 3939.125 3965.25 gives 1.26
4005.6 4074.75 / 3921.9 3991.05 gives 1.30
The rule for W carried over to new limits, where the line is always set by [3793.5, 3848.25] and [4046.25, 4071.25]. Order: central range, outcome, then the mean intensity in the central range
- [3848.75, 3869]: -0.166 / 0.581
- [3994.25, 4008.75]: 0.044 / 0.559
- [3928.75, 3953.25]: 0.109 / 0.494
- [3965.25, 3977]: 0.403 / 0.389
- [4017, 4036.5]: -0.029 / 0.613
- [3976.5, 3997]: 0.094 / 0.526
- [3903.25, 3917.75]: -0.122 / 0.592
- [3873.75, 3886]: -0.056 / 0.537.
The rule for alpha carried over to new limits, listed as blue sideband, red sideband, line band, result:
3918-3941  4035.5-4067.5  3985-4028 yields 0.007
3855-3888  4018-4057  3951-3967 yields 0.226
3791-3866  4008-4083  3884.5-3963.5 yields 0.046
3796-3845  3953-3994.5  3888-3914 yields -0.117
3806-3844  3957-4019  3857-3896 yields -0.098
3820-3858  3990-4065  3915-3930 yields -0.086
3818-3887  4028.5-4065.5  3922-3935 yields 0.118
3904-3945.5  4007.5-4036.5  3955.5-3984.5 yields 0.272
